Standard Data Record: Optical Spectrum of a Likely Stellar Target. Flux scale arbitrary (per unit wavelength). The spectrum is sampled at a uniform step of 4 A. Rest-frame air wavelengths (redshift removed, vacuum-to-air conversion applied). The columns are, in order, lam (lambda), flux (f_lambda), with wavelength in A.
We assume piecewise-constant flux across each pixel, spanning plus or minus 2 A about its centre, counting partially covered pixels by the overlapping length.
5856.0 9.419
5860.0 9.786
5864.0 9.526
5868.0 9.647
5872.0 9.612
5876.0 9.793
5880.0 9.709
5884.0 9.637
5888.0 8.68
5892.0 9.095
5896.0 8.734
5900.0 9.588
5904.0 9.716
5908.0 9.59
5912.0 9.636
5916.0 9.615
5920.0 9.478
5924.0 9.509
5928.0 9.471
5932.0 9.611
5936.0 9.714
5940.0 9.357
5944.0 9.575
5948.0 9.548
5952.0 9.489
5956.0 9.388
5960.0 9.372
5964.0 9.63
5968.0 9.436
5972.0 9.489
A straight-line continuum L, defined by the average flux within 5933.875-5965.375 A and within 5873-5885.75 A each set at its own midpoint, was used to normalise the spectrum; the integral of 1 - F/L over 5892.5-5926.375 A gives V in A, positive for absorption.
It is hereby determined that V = 0.5 A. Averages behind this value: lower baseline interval 9.71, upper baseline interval 9.51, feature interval 9.47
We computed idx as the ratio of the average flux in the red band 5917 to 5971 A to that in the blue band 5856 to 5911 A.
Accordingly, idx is 1.0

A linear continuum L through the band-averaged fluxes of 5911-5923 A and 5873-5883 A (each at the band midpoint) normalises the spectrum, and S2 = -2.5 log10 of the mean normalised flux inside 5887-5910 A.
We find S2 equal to 0.044 mag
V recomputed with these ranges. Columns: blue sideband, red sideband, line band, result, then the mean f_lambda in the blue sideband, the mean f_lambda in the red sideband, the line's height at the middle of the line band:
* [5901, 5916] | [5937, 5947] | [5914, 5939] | 0.0 A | 9.64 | 9.5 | 9.56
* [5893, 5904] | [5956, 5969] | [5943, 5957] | -0.1 A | 9.26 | 9.47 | 9.43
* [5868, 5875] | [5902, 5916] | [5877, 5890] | 0.4 A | 9.65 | 9.64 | 9.65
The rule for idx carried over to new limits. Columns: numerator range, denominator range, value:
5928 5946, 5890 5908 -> 1.03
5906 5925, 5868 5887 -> 0.99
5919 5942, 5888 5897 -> 1.07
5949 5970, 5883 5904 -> 1.03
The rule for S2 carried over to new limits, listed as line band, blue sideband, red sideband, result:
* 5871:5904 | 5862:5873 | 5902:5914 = 0.029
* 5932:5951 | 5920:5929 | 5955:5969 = -0.009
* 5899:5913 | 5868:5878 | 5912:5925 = -0.005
